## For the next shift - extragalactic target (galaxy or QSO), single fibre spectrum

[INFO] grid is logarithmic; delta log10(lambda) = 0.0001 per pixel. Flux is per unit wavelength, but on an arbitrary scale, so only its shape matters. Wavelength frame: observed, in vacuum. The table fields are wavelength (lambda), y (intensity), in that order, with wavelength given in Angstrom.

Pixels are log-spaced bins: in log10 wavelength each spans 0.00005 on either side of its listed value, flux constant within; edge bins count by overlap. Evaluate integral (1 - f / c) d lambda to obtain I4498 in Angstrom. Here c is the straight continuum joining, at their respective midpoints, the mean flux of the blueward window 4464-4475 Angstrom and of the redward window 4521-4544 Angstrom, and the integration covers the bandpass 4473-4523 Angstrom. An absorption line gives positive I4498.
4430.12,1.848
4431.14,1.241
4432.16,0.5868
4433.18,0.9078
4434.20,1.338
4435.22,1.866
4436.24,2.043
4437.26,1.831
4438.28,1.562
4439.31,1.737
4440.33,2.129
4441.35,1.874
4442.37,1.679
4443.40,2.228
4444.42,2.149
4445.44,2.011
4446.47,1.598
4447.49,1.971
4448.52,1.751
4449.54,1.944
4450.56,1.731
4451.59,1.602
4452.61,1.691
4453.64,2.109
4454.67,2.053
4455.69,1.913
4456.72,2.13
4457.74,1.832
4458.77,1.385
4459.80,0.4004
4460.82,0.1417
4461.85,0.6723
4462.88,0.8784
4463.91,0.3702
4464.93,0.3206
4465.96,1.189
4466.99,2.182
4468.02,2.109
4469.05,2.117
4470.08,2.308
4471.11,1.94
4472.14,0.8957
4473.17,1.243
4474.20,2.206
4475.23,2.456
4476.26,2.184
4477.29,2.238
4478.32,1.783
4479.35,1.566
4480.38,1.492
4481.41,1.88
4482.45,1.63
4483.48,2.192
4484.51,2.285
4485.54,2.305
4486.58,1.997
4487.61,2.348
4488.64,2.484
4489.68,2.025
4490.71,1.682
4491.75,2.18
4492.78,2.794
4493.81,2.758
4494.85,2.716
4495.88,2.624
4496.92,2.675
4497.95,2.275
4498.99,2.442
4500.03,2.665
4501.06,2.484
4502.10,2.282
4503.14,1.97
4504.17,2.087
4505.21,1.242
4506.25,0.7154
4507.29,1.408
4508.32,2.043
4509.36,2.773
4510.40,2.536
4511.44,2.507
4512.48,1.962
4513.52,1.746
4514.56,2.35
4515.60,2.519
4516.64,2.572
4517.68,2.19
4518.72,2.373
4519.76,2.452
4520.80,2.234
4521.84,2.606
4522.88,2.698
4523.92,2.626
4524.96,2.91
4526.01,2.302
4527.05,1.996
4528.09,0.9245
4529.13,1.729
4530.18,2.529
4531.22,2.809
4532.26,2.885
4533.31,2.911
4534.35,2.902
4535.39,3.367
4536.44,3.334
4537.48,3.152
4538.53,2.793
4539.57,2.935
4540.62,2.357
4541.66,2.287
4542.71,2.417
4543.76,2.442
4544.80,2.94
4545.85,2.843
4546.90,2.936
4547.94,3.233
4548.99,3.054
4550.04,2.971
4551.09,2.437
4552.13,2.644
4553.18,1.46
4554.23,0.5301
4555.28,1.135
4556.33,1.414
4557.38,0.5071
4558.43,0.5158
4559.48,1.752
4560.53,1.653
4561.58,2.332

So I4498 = -3.4 Angstrom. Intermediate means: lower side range 1.62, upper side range 2.58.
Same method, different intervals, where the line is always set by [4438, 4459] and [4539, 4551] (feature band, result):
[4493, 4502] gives -1.0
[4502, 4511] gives 1.9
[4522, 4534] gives 0.9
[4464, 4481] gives 3.0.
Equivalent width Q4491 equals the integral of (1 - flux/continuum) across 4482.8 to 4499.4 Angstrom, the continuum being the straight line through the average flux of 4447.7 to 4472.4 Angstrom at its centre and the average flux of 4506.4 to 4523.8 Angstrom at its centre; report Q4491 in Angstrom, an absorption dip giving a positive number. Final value -3.5 Angstrom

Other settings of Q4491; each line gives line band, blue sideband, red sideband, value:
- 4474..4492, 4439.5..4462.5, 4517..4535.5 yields -0.4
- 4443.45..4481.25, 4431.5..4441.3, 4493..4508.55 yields 3.5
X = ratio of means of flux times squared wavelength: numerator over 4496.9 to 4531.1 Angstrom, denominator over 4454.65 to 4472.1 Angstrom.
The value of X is 1.6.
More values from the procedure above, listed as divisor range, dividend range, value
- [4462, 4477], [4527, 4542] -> 1.70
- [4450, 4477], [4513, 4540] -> 1.68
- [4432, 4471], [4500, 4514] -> 1.29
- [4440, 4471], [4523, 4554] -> 1.67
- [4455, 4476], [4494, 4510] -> 1.52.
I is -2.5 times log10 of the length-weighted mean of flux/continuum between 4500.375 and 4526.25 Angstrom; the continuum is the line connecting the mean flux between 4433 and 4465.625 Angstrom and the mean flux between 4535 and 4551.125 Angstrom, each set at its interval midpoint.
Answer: 0.10 mag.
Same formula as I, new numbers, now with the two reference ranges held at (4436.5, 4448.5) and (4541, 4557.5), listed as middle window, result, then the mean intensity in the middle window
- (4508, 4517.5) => -0.10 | 2.33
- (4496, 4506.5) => -0.03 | 2.14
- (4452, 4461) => 0.22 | 1.57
